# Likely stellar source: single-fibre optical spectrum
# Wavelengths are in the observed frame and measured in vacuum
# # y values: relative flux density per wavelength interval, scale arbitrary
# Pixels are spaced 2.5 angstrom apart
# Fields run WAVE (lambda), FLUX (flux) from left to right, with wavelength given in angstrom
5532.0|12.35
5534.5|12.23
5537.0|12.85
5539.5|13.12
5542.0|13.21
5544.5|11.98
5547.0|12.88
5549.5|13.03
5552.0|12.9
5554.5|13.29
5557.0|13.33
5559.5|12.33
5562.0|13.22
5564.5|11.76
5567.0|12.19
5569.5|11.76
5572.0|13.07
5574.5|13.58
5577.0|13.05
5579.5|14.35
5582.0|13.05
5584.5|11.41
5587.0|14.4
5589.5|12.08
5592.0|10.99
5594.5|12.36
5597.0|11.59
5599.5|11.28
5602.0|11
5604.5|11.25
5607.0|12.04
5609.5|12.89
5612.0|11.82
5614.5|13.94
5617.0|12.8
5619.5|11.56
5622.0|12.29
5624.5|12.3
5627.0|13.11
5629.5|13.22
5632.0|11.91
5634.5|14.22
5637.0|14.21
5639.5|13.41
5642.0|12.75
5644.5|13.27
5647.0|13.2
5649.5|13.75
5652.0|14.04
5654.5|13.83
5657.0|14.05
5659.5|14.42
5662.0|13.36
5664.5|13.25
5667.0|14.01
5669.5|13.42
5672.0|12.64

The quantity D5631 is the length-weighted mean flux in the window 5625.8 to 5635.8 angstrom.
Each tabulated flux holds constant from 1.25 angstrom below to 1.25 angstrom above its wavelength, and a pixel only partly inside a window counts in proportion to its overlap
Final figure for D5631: 13.1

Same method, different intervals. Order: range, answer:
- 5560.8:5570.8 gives 12.2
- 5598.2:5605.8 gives 11.2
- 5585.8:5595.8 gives 12.4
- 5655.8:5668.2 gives 13.8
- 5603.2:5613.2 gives 12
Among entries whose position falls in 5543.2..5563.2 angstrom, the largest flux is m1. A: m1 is 13.33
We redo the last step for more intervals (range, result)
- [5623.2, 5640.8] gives 14.22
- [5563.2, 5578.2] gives 13.58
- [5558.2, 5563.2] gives 13.22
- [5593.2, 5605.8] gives 12.36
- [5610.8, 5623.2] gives 13.94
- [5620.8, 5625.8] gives 12.3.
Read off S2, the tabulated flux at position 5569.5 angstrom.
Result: 11.76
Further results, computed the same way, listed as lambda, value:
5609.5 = 12.89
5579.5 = 14.35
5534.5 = 12.23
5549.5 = 13.03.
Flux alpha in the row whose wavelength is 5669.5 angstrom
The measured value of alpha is 13.42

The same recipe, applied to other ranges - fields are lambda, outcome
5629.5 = 13.22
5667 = 14.01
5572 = 13.07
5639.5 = 13.41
